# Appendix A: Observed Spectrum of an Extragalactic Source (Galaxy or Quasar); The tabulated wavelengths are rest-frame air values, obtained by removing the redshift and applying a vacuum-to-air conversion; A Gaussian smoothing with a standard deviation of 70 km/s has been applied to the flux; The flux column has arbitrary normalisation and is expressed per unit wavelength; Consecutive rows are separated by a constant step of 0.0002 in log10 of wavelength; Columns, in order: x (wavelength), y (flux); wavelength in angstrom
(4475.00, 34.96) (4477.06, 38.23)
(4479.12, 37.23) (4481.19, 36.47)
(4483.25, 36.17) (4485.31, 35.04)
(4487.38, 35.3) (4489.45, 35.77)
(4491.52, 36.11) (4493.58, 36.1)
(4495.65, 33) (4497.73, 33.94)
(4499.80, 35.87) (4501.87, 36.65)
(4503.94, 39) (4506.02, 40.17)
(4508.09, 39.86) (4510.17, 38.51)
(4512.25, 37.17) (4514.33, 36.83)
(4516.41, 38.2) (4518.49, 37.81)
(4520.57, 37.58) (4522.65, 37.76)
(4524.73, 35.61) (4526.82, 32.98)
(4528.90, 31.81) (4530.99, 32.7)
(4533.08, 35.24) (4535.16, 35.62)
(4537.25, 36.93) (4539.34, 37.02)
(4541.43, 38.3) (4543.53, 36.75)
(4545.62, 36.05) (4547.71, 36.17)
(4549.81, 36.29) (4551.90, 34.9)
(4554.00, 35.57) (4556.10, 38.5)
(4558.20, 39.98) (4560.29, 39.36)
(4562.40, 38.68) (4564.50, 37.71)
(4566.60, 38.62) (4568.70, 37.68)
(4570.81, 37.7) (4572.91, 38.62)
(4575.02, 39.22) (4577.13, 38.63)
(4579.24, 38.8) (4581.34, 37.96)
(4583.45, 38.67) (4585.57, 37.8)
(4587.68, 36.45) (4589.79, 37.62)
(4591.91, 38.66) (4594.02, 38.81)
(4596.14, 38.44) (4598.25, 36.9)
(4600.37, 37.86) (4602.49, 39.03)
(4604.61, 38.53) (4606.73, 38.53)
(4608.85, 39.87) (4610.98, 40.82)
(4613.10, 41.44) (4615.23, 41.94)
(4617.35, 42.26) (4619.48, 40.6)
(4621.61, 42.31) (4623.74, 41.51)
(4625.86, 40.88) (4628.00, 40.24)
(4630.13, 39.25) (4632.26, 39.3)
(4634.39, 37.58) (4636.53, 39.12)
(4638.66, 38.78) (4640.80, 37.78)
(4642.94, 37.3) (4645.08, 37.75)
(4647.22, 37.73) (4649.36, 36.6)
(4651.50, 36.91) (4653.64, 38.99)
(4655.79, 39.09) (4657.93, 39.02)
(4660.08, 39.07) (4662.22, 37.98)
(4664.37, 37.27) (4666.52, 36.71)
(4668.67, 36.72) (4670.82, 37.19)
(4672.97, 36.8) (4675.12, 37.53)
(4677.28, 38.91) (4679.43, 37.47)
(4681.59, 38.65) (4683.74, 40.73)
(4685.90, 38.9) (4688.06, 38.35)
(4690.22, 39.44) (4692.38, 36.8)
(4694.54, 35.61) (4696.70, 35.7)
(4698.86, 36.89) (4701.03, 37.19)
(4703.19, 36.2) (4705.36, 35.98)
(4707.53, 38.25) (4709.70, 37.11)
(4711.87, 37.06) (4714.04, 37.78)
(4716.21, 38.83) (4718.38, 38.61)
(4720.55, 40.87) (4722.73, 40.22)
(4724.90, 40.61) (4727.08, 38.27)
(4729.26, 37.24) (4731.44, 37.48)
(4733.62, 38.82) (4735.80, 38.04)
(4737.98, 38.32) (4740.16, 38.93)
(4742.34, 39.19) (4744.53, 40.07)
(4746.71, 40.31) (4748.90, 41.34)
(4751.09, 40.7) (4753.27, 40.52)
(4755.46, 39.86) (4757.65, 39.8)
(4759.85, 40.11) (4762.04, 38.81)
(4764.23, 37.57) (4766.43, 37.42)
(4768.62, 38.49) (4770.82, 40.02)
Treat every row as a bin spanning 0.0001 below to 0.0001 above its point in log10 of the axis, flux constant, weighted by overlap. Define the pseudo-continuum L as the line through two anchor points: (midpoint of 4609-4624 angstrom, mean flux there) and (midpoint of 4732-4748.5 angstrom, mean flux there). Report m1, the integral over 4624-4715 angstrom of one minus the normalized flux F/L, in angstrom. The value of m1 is 5.6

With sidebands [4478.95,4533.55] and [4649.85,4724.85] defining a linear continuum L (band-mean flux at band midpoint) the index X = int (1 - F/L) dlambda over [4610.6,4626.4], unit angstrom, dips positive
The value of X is -1.79 angstrom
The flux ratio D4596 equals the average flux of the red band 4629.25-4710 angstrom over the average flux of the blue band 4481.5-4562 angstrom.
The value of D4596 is 1.0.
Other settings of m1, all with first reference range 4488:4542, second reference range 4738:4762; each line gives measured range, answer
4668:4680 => 0.4 angstrom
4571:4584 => -0.4 angstrom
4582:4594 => -0.1 angstrom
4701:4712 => 0.7 angstrom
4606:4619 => -1.0 angstrom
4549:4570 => -0.4 angstrom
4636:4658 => 0.2 angstrom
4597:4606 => -0.1 angstrom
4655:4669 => 0.2 angstrom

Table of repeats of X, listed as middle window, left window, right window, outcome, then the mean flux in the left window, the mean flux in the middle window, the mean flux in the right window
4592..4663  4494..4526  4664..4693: -2.7 angstrom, 37.1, 39.2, 38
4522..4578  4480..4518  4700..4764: 0.5 angstrom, 36.7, 36.8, 38.8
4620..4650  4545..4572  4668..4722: -1.1 angstrom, 37.5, 39.1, 37.8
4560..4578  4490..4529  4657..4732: -0.7 angstrom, 36.7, 38.4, 37.9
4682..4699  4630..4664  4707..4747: 0.3 angstrom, 38.2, 37.9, 38.7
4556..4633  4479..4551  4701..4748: -4.2 angstrom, 36.3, 39.2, 38.5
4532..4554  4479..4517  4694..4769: 0.4 angstrom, 36.7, 36.3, 38.5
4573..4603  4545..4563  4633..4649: -0.5 angstrom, 37.3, 38.2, 38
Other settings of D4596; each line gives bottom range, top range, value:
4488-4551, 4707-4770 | 1.07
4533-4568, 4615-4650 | 1.06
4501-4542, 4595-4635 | 1.08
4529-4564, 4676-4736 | 1.04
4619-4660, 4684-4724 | 0.97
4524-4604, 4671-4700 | 1.02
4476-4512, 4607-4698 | 1.06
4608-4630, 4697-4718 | 0.91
